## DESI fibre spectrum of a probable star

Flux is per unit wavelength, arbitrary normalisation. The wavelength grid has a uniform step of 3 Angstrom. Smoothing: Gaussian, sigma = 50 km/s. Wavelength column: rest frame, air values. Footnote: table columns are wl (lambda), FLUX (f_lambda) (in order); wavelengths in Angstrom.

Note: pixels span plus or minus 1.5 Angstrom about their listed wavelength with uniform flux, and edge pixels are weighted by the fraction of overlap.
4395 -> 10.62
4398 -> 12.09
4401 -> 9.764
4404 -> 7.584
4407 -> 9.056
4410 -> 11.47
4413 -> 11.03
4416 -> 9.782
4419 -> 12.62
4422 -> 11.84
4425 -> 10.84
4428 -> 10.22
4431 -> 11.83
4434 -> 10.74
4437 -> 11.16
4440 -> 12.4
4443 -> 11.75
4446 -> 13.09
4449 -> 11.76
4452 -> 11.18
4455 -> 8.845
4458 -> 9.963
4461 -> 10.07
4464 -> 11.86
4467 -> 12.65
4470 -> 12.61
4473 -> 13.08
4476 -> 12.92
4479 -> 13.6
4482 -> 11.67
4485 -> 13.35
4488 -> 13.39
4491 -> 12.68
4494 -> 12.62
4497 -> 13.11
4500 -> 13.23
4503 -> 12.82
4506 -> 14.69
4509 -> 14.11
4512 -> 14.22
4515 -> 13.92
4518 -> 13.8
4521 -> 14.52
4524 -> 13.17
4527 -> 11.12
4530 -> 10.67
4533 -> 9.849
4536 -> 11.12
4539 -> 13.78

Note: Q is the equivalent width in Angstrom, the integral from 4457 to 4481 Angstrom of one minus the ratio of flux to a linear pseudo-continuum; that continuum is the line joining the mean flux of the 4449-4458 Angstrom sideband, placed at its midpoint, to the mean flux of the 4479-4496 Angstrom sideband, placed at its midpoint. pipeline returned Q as -1.37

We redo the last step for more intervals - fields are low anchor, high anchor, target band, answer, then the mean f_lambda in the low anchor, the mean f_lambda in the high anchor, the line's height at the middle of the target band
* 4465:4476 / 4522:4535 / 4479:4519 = -4.39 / 12.8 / 11.3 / 12.1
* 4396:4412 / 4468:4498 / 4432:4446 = -0.47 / 10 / 12.9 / 11.3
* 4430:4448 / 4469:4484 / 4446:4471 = 2.29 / 11.8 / 12.8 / 12.3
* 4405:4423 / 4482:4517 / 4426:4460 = 1.58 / 10.8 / 13.4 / 11.7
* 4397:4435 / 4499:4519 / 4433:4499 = 1.77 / 10.7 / 13.8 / 12.4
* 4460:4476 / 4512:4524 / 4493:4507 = 0.08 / 12.2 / 14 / 13.3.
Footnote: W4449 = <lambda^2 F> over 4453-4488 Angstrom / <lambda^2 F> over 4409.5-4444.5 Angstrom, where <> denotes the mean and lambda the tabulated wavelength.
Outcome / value 1.1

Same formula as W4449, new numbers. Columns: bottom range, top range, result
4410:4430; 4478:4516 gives 1.24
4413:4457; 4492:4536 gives 1.19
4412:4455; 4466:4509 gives 1.18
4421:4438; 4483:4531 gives 1.24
